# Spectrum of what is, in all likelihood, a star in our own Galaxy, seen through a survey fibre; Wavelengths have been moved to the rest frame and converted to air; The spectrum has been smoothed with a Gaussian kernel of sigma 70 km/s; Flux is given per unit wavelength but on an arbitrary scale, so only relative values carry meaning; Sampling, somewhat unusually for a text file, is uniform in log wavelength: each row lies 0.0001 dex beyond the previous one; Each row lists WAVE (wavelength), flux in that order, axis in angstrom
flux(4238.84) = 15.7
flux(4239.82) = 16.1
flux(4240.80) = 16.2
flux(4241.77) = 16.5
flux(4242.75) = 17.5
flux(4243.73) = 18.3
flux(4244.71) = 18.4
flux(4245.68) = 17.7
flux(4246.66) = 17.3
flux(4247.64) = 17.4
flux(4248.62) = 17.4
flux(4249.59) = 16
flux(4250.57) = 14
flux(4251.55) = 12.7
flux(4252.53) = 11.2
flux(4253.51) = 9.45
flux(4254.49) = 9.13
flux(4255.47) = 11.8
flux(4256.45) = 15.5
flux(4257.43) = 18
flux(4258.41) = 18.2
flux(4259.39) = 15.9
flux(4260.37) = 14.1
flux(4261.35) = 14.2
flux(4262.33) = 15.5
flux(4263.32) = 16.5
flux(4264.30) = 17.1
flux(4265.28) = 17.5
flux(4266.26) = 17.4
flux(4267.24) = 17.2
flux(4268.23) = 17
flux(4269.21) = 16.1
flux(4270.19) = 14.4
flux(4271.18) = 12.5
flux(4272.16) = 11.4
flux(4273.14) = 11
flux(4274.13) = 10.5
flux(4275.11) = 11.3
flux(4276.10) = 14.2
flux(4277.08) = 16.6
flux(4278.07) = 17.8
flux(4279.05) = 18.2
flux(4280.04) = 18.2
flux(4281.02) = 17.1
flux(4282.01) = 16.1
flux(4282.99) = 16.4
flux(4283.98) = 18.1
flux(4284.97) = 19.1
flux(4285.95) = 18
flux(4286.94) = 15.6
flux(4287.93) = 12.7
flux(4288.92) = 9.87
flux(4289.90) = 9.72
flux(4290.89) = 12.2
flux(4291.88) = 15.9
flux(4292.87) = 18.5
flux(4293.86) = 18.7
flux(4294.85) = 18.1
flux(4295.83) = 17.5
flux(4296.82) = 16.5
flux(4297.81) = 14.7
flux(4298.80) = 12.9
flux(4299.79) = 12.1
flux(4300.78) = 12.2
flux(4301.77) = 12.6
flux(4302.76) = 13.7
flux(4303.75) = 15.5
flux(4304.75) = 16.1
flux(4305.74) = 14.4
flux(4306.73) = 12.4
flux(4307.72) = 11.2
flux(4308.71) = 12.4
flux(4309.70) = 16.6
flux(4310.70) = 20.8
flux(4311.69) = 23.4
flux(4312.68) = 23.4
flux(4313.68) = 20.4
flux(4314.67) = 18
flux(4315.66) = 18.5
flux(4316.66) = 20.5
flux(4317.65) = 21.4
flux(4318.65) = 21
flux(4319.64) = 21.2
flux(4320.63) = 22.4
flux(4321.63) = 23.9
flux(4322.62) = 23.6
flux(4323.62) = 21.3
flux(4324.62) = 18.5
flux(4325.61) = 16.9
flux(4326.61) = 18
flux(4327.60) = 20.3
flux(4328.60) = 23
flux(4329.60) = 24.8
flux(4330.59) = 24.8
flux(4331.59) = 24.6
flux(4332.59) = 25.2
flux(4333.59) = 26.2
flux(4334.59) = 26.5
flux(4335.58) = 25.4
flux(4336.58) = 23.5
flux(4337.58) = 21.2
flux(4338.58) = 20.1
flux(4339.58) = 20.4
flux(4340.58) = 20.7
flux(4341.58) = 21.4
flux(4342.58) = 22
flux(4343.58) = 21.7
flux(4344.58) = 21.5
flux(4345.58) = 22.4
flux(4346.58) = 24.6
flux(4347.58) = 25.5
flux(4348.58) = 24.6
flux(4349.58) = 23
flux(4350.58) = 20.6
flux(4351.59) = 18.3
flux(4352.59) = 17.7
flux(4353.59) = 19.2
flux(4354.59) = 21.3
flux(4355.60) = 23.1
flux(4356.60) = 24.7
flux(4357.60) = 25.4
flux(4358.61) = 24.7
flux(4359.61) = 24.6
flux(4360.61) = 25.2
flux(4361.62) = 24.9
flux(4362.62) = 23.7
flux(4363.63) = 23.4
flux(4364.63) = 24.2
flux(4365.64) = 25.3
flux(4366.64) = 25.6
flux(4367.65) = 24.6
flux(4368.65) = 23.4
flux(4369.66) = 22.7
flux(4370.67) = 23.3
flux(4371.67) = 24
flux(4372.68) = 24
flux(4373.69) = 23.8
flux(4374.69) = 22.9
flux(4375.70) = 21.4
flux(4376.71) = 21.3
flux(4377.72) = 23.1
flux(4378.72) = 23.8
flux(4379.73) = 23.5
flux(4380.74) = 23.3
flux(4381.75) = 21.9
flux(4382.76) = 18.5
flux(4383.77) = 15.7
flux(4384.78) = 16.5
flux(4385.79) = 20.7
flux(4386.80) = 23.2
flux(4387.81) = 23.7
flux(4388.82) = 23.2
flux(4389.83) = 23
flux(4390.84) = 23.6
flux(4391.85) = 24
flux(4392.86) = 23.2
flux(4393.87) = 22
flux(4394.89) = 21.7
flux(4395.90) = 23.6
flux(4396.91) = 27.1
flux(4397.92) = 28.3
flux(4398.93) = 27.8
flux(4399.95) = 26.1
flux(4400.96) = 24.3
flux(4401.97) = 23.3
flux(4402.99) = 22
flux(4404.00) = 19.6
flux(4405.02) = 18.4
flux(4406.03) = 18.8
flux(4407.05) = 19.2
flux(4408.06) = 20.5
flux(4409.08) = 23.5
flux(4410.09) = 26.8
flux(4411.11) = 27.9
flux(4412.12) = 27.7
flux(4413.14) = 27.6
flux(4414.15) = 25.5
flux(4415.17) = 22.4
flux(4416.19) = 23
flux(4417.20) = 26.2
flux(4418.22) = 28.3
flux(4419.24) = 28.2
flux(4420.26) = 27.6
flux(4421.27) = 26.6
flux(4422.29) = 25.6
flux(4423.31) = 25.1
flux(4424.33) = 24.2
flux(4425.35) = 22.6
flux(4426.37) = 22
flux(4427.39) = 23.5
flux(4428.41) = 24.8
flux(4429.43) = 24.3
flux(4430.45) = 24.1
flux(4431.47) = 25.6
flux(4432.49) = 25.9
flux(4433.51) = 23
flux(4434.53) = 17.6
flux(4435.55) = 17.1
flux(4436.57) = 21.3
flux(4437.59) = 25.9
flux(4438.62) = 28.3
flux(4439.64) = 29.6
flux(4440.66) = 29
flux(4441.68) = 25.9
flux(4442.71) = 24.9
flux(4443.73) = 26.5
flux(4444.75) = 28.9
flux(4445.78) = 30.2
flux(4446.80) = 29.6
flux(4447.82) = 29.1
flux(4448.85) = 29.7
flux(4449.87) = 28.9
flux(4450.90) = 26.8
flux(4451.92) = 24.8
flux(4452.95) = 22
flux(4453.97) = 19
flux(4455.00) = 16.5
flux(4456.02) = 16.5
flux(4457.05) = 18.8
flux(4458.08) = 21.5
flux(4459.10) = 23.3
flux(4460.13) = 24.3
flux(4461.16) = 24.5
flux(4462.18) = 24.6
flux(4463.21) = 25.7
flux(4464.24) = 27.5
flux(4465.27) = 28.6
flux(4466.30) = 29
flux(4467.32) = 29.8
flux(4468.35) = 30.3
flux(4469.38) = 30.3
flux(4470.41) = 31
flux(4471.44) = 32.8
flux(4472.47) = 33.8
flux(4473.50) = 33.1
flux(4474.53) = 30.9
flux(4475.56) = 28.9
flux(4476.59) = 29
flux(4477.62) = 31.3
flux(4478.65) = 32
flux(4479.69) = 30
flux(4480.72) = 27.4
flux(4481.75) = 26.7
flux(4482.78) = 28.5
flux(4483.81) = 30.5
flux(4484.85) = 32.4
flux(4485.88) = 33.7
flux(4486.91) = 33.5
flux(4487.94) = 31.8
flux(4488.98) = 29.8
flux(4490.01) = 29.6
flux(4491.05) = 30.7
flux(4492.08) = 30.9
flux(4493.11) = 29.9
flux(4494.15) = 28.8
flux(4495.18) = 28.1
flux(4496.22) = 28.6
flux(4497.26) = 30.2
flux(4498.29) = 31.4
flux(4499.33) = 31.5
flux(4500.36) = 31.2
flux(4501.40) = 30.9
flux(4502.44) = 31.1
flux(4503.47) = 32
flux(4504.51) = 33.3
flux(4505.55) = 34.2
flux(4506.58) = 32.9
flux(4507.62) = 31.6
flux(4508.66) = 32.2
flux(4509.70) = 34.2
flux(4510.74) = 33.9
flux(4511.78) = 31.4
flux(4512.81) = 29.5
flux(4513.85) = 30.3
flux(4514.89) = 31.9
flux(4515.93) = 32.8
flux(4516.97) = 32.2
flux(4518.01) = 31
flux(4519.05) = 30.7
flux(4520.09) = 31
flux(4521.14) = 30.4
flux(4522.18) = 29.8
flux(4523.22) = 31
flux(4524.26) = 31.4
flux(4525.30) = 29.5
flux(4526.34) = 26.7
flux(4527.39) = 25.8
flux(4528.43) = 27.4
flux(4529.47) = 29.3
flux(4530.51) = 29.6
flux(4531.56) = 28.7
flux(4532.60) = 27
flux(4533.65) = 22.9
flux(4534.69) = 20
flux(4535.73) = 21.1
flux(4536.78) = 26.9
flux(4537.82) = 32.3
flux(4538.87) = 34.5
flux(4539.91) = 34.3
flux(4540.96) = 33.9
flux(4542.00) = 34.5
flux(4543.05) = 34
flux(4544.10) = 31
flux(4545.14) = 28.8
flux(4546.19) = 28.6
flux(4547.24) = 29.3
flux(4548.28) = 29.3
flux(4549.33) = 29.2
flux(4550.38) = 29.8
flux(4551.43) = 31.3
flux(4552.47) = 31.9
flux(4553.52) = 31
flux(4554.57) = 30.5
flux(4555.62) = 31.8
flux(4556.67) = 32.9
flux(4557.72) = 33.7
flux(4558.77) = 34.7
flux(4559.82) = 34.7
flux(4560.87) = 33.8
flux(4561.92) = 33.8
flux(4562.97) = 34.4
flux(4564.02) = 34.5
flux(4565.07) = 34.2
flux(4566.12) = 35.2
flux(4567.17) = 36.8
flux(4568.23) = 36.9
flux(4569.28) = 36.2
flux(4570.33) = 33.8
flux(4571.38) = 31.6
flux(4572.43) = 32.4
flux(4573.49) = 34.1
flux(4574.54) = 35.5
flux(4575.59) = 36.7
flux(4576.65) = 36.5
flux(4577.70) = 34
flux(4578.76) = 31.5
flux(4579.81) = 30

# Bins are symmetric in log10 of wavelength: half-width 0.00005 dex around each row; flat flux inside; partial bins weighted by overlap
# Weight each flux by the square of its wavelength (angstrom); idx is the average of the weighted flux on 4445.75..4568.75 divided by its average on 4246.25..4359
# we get 1.8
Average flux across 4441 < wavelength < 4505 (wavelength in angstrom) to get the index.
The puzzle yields 28.4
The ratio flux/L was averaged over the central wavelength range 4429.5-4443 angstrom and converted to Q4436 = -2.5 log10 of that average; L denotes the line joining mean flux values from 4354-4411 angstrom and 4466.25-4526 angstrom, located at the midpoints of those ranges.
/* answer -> 0.10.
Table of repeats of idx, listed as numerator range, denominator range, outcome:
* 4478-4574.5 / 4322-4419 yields 1.45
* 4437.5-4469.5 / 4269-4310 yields 1.90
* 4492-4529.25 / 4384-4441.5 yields 1.34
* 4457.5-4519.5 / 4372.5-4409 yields 1.41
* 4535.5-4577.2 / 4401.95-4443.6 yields 1.43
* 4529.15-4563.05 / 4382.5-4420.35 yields 1.39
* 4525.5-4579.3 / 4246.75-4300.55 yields 2.37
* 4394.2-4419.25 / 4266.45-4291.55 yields 1.73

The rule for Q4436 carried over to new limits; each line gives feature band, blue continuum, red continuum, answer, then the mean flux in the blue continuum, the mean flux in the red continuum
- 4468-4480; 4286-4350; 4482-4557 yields -0.12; 19.2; 30.5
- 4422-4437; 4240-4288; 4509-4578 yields 0.09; 15.5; 31.5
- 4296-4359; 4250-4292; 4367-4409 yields -0.09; 14.8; 22.6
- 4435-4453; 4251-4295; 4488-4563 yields -0.04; 15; 30.7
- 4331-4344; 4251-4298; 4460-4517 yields -0.17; 15.1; 30.5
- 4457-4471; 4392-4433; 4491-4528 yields 0.05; 24.4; 30.9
